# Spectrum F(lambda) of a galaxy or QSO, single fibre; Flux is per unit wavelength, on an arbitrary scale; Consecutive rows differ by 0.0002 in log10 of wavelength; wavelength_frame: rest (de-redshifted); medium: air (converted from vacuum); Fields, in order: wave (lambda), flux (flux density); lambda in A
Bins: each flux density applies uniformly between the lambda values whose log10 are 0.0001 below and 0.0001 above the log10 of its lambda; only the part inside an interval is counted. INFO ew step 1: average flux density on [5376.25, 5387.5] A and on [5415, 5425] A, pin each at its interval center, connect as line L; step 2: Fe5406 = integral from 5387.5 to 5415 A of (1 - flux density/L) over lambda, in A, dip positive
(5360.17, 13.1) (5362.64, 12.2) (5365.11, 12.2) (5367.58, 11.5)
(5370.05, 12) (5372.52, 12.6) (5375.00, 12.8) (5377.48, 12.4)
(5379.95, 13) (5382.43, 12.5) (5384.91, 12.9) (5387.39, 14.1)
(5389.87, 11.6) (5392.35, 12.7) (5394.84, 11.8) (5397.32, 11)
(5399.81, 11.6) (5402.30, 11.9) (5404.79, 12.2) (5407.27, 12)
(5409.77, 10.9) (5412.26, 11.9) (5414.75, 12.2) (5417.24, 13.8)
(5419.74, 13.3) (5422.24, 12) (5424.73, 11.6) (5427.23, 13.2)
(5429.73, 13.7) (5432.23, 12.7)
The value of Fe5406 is 2.0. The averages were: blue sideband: 12.9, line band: 11.9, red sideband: 12.7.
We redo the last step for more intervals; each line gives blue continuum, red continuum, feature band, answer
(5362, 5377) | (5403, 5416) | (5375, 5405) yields -0.7 A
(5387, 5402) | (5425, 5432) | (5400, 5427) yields 0.9 A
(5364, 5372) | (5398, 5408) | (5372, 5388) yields -1.2 A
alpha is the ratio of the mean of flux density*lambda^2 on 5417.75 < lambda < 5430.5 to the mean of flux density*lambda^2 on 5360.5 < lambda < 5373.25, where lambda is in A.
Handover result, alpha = 1.1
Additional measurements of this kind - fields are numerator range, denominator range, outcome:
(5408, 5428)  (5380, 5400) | 1.01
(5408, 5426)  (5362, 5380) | 1.01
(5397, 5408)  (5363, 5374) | 0.99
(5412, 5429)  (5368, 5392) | 1.02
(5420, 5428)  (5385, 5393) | 0.97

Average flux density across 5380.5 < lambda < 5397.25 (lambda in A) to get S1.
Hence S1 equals 12.5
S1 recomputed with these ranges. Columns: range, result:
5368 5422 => 12.3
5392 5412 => 11.7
